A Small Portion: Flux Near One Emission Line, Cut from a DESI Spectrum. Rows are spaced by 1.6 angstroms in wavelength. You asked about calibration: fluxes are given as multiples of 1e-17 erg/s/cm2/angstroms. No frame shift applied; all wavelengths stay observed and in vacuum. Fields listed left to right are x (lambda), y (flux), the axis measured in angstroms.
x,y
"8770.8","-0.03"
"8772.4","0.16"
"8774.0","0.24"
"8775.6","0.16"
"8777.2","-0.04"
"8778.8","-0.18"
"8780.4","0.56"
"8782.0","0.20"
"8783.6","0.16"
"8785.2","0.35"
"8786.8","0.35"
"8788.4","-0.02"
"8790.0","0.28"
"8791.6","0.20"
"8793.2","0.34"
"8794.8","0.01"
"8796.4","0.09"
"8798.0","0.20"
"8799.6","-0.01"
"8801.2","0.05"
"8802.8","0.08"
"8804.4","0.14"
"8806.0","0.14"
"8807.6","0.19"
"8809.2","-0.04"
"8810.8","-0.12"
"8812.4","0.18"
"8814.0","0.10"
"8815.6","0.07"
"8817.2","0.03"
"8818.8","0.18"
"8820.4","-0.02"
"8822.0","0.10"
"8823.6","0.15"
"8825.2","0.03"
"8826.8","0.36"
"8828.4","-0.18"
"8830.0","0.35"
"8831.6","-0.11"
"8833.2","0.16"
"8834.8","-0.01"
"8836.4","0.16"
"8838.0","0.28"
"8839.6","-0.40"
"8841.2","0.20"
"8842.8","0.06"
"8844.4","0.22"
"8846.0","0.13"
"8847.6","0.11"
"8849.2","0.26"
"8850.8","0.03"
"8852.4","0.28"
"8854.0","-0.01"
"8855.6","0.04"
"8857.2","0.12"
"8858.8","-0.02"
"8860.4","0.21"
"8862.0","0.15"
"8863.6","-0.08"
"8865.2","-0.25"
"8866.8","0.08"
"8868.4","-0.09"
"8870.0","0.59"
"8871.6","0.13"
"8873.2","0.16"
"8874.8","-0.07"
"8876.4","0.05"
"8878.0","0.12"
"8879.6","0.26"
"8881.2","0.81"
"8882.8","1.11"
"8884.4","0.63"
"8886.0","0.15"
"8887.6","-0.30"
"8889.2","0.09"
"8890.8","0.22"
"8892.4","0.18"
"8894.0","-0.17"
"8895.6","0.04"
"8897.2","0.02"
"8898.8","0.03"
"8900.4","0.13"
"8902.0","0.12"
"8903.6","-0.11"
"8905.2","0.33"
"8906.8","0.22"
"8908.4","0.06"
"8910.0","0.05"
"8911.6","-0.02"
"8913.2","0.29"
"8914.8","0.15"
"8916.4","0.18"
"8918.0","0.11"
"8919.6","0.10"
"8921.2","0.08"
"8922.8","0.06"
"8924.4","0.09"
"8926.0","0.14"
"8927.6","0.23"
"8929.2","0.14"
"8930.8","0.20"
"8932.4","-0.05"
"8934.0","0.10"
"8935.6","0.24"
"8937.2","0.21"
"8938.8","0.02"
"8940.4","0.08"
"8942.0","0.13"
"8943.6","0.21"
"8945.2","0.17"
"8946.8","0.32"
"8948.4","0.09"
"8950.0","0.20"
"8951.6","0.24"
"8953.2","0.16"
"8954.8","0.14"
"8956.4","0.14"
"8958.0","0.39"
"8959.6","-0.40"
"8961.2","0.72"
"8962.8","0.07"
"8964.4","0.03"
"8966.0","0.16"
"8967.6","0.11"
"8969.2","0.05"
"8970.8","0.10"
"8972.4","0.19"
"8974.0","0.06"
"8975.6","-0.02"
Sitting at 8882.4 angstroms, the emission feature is Hgamma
